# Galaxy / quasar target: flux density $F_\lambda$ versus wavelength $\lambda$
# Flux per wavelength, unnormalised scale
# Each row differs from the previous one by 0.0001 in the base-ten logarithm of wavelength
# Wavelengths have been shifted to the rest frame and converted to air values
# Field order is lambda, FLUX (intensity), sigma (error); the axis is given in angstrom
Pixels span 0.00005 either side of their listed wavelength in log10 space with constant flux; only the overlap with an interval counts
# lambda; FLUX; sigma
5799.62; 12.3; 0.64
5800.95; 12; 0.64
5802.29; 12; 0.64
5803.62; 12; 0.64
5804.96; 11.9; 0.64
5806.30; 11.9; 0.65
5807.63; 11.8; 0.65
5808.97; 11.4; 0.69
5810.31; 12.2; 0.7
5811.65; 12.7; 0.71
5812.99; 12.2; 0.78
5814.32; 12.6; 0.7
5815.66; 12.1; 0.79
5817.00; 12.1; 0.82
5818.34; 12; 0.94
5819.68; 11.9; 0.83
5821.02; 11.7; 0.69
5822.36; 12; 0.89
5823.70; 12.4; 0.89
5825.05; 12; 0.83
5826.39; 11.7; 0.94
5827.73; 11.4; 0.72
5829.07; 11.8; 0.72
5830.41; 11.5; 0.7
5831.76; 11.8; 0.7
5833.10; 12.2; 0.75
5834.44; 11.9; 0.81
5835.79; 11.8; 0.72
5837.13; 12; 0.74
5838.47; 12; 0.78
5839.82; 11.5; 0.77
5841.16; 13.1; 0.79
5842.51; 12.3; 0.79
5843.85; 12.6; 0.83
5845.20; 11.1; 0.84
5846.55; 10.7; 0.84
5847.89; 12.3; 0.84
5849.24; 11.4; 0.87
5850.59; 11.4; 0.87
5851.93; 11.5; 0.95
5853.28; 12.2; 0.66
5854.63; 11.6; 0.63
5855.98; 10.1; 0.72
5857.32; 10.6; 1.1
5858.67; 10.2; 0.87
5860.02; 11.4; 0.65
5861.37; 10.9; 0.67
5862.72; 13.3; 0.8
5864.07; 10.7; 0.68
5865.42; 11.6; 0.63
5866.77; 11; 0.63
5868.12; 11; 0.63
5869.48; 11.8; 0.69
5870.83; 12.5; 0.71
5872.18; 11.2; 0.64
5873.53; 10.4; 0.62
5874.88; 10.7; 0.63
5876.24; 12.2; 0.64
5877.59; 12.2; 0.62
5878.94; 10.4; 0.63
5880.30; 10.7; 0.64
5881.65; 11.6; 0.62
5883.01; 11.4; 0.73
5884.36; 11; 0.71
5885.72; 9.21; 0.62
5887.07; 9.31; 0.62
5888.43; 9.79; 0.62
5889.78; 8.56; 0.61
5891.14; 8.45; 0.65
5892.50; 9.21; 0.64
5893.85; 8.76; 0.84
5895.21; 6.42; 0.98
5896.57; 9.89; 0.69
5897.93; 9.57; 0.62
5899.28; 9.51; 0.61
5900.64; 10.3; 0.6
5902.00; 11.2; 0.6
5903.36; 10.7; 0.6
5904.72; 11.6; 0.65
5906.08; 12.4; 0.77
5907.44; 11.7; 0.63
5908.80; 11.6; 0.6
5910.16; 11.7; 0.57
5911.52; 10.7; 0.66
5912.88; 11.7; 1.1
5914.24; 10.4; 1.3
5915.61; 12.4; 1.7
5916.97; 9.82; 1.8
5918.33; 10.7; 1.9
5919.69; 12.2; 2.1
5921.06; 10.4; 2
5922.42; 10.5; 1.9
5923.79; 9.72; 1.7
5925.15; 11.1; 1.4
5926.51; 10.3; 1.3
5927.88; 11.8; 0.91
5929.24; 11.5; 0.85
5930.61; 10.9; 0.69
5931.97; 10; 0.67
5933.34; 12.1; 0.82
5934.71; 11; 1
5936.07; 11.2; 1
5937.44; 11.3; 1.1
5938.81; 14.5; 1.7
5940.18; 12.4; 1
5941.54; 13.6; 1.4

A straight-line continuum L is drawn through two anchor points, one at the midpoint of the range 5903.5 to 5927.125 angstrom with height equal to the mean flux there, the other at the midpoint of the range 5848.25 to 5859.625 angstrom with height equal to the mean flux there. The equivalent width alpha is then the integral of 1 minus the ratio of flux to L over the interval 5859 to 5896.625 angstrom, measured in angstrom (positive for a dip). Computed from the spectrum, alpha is 2.0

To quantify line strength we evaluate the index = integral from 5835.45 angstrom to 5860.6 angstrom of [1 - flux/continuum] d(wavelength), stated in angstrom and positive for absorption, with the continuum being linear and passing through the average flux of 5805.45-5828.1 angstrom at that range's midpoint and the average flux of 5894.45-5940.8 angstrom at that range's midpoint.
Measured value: 0.3 angstrom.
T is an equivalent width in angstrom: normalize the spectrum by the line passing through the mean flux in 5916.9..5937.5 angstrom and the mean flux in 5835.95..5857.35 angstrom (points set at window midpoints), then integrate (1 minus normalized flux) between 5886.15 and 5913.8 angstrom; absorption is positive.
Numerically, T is 2.5 angstrom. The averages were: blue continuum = 11.7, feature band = 10.2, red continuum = 10.9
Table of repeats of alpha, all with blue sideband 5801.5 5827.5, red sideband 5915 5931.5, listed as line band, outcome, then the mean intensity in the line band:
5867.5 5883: 0.1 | 11.3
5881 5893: 1.5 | 9.84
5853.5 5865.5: 0.4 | 11.2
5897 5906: 0.4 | 10.6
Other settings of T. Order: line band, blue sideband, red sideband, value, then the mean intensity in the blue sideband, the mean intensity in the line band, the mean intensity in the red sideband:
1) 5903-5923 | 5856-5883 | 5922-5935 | -0.47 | 11.3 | 11.2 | 10.9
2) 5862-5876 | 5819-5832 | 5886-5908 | -1.11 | 11.8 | 11.4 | 9.82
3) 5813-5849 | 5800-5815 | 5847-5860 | -0.88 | 12.1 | 11.9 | 11.3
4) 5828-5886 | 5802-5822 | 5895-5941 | 0.69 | 12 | 11.5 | 11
